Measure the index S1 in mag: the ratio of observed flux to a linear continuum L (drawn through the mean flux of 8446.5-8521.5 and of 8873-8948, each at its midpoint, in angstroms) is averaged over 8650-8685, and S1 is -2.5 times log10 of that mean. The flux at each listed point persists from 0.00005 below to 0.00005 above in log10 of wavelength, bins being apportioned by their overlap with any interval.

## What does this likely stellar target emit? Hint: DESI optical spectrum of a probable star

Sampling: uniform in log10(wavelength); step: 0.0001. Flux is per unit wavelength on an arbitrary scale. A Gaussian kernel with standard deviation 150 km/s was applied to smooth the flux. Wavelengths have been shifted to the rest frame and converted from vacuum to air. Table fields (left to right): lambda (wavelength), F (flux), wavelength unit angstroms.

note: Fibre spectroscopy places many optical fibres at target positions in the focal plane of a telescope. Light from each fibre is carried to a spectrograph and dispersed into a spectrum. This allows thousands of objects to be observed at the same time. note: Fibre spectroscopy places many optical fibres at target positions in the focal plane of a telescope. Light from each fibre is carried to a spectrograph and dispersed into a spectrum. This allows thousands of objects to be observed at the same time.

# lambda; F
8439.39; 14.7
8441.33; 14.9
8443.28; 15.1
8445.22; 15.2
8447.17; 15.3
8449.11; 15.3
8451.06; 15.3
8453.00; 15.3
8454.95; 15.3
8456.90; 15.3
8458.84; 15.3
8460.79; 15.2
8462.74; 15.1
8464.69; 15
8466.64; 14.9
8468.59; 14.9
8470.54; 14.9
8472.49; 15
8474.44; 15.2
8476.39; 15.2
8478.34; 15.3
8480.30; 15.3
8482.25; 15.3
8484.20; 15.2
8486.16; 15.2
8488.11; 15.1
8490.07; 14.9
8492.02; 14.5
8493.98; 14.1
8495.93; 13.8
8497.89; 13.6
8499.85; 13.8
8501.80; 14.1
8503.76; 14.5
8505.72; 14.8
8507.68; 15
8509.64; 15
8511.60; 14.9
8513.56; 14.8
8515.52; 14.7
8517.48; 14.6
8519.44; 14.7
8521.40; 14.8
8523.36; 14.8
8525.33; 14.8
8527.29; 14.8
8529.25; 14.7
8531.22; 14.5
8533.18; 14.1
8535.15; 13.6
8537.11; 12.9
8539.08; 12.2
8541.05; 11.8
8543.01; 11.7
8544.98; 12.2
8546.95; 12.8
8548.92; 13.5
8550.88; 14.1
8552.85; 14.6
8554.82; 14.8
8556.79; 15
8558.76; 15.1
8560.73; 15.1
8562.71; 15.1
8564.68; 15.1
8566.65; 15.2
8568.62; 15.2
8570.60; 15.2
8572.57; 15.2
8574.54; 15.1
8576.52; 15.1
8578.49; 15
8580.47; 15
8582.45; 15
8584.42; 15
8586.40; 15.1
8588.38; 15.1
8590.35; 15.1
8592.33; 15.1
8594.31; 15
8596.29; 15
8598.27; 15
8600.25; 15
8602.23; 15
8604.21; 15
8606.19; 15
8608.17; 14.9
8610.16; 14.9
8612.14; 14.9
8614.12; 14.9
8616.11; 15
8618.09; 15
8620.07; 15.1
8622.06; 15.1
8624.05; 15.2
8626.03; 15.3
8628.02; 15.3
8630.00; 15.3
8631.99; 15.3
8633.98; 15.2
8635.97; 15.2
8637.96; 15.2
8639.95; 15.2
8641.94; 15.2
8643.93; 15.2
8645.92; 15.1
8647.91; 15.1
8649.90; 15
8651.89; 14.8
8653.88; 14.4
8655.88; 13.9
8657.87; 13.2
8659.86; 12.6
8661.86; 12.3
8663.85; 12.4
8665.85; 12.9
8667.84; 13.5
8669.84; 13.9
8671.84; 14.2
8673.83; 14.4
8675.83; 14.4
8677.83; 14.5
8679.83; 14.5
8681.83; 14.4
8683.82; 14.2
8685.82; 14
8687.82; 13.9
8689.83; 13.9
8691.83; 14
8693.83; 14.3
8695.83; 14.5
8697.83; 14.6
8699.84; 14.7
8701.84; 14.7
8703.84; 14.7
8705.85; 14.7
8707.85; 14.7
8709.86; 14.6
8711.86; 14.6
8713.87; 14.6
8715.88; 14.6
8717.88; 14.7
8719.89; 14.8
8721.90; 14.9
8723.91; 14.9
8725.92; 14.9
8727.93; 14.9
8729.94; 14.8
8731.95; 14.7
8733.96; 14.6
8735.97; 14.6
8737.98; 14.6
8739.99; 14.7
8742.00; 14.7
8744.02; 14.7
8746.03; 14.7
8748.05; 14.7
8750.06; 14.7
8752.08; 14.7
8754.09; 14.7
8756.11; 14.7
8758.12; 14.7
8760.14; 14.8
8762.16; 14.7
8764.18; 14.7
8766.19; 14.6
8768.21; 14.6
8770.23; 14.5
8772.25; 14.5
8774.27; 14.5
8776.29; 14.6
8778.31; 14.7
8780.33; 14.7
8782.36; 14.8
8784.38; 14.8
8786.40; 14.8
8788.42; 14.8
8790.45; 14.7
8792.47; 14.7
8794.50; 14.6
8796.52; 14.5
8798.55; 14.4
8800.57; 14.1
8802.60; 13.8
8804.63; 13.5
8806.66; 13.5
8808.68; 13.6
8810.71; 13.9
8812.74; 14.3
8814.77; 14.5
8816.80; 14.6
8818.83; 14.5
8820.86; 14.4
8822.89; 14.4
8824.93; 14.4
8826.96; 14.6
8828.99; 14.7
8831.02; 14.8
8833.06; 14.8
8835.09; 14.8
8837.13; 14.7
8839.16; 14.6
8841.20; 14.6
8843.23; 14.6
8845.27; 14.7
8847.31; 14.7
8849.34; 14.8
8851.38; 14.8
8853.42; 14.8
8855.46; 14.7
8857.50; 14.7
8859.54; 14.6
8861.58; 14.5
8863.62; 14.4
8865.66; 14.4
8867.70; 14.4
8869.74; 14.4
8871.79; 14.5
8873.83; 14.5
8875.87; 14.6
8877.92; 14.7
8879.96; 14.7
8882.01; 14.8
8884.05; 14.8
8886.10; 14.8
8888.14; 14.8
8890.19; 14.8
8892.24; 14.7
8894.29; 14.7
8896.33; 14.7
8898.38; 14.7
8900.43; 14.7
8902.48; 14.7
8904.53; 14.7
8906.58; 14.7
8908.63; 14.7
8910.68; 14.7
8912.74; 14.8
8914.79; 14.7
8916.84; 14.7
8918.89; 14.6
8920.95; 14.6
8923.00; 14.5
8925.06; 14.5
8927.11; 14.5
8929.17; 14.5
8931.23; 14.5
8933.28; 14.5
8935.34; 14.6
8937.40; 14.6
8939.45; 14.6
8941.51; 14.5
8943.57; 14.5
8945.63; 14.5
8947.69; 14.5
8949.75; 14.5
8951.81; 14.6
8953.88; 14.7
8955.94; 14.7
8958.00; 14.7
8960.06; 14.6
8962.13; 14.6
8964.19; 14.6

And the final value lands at 0.07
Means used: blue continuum 14.9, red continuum 14.6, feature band 13.8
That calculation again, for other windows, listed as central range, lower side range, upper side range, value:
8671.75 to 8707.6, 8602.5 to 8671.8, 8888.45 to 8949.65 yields 0.017 mag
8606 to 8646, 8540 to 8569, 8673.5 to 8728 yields -0.062 mag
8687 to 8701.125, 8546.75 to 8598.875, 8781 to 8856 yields 0.032 mag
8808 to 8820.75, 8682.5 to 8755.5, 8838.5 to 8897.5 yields 0.028 mag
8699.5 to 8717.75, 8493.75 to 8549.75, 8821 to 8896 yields -0.023 mag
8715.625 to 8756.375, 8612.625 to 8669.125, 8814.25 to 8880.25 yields -0.011 mag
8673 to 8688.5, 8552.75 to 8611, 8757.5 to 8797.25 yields 0.041 mag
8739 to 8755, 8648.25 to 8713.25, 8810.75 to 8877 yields -0.029 mag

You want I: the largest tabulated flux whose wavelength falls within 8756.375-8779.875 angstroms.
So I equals 14.8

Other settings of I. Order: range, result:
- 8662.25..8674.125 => 14.4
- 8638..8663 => 15.2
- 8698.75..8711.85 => 14.7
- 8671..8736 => 14.9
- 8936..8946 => 14.6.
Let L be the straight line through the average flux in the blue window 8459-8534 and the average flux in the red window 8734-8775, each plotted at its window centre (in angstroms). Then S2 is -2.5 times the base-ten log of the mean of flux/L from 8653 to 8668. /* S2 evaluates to 0.12 mag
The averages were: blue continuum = 14.8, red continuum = 14.7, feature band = 13.1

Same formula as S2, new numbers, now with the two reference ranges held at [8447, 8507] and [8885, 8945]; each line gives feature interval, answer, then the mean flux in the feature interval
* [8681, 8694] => 0.05 mag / 14.1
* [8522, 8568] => 0.06 mag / 14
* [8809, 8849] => 0.01 mag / 14.5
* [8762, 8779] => 0.01 mag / 14.6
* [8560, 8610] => -0.02 mag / 15.1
